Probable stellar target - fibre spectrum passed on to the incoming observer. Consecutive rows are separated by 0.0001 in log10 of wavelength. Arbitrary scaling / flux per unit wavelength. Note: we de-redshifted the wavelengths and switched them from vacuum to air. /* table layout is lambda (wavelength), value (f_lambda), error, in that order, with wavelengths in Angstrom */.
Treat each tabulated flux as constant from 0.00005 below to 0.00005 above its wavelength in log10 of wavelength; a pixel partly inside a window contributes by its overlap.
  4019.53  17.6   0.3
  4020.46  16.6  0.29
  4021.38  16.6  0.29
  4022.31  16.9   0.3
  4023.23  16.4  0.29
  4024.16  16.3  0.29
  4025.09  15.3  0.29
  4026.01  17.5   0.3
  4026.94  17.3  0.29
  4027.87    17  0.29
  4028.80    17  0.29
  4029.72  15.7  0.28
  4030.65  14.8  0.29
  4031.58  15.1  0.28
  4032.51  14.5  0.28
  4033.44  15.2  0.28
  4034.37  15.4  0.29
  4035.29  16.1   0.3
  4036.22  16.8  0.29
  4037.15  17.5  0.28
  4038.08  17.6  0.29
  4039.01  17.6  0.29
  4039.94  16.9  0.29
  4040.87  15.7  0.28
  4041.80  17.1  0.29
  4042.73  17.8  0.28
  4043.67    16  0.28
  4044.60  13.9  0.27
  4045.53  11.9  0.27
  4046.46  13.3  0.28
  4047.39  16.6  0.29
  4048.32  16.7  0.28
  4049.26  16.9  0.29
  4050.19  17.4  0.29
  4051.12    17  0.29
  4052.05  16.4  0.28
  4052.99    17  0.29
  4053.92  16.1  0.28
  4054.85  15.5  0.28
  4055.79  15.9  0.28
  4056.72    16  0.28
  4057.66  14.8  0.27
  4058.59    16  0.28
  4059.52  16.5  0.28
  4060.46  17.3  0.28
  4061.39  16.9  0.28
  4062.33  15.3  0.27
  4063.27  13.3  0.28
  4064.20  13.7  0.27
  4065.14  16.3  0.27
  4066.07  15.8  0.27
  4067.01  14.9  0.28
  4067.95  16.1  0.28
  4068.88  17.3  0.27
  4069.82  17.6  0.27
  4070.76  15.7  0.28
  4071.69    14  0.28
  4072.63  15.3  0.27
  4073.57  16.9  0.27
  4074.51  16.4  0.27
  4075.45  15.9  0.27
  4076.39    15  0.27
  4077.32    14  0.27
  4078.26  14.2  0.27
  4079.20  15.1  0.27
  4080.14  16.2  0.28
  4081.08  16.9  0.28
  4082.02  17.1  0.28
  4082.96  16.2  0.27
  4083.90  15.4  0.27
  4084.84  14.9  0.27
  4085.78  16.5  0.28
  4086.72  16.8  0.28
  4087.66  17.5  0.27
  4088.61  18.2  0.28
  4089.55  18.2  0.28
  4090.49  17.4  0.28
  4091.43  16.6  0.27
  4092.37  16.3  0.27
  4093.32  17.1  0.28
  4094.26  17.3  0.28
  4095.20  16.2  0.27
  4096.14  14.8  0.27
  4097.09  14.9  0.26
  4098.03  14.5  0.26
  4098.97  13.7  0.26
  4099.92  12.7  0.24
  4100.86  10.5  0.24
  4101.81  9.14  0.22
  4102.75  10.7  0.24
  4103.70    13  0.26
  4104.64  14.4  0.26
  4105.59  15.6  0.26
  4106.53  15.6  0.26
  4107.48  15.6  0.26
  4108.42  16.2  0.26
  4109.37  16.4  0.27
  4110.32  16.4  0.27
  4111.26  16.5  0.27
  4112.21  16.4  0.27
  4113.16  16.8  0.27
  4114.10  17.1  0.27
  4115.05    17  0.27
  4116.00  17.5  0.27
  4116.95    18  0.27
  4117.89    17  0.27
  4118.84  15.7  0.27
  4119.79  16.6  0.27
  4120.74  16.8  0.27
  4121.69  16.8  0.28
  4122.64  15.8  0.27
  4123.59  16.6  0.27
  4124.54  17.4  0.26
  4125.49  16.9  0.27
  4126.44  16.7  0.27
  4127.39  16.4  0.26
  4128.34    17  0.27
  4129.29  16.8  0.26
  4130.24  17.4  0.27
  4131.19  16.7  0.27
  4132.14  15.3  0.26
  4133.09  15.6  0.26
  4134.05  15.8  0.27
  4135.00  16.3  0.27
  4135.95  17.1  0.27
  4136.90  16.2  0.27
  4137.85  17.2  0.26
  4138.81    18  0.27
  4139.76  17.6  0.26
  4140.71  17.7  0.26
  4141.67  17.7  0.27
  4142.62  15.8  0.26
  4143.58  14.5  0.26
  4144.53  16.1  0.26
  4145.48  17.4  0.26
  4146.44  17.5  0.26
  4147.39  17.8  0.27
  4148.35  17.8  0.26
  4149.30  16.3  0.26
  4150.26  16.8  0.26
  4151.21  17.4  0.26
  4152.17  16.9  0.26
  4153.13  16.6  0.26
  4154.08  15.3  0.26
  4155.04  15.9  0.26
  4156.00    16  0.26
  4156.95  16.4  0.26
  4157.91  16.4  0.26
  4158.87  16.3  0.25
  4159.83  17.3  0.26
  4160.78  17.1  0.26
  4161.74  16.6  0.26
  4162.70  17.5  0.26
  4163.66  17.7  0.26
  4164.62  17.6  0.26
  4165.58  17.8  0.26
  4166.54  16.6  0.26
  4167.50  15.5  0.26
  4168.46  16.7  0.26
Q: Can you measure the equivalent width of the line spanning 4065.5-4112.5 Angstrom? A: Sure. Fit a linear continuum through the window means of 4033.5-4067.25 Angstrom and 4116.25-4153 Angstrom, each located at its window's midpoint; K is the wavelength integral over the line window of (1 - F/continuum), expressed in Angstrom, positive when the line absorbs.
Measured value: 2.4 Angstrom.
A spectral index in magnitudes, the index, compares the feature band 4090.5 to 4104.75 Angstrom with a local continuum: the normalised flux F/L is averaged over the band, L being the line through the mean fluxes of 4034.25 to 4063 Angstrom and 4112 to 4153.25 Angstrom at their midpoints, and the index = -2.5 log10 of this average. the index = 0.16 mag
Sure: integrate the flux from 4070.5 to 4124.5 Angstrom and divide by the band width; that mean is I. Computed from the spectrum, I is 15.7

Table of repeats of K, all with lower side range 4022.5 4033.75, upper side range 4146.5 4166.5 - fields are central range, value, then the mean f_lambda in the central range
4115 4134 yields 0.0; 16.7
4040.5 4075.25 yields 0.8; 15.9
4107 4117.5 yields -0.1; 16.7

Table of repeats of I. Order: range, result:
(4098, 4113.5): 14.3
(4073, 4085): 15.7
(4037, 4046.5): 16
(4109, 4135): 16.6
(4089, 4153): 16.2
